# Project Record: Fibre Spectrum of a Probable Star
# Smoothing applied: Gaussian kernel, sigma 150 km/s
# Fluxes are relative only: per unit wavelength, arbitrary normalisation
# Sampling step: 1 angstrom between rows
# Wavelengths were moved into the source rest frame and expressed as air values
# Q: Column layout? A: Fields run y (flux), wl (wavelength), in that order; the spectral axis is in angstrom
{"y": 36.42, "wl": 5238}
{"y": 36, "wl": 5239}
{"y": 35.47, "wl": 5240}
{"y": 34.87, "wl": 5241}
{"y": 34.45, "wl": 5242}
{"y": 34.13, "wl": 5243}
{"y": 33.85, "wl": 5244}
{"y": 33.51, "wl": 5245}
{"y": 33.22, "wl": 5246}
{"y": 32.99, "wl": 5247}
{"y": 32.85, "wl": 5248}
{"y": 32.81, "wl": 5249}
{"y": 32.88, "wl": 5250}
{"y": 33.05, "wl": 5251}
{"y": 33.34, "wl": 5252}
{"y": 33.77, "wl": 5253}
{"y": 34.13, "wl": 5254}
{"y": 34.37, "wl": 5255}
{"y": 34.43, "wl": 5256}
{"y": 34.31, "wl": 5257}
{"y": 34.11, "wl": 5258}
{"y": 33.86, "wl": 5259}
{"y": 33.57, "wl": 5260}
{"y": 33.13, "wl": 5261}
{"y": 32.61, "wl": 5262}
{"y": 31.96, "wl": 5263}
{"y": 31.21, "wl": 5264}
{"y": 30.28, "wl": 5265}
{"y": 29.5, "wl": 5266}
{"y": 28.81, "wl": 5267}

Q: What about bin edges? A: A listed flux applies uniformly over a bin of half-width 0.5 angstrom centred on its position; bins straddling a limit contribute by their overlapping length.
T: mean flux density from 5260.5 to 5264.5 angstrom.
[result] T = 32.2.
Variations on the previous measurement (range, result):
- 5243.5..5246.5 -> 33.5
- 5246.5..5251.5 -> 32.9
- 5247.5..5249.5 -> 32.8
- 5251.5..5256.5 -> 34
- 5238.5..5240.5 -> 35.7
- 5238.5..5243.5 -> 35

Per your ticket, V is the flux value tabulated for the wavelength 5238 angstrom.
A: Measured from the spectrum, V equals 36.42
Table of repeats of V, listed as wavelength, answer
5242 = 34.45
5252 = 33.34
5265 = 30.28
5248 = 32.85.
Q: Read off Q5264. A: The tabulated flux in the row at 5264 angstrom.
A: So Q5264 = 31.21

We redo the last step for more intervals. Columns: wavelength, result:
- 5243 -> 34.13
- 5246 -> 33.22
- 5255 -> 34.37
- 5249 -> 32.81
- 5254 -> 34.13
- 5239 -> 36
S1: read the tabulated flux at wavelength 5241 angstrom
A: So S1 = 34.87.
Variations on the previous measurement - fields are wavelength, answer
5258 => 34.11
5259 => 33.86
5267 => 28.81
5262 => 32.61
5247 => 32.99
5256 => 34.43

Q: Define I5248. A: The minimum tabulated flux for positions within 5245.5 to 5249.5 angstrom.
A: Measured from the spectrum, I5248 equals 32.81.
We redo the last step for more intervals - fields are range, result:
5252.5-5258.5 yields 33.77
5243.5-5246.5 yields 33.22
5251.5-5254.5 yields 33.34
